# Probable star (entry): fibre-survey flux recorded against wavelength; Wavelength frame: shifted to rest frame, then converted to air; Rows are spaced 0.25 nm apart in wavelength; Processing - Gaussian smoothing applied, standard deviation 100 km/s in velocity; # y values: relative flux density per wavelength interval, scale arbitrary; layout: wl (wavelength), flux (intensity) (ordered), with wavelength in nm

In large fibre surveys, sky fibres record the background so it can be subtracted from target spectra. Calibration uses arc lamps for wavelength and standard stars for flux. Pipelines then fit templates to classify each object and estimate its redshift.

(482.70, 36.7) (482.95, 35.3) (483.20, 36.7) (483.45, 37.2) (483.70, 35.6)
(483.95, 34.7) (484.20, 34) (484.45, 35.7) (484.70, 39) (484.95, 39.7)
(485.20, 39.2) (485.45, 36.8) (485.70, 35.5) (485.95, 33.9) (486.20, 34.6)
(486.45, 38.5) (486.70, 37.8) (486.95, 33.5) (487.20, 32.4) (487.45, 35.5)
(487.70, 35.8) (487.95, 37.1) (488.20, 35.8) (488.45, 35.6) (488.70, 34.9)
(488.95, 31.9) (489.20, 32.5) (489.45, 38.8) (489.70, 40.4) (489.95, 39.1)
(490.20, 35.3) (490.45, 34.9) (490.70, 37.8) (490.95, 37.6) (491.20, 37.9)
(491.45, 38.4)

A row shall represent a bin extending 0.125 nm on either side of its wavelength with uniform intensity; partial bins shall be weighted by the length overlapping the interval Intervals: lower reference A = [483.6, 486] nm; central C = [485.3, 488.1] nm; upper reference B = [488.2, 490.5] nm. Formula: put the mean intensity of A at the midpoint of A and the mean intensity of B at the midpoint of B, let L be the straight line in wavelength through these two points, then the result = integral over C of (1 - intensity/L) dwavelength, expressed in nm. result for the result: 0.05 nm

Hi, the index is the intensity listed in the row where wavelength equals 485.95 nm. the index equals 33.9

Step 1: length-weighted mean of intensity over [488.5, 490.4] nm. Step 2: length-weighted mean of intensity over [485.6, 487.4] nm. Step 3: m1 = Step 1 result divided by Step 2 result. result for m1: 1.0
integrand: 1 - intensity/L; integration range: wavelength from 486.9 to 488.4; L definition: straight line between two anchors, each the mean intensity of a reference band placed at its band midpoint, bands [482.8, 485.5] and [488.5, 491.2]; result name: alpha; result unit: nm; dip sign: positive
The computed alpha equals 0.057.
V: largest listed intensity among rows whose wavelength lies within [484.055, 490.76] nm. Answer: 40.4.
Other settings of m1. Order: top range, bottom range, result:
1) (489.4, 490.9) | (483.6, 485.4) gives 1.02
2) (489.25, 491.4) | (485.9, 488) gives 1.06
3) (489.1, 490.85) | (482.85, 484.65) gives 1.04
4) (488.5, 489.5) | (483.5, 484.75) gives 0.96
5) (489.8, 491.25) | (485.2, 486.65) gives 1.02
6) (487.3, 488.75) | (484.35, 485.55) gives 0.94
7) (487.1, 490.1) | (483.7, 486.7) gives 0.98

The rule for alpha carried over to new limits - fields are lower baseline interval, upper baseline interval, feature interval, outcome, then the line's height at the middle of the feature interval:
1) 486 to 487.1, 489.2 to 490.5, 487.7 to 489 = 0.05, 36.7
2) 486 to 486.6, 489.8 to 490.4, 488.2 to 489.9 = 0.05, 36.8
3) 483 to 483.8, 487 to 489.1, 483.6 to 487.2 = -0.05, 35.7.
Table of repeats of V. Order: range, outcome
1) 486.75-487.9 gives 35.8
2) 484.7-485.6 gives 39.7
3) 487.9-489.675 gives 38.8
